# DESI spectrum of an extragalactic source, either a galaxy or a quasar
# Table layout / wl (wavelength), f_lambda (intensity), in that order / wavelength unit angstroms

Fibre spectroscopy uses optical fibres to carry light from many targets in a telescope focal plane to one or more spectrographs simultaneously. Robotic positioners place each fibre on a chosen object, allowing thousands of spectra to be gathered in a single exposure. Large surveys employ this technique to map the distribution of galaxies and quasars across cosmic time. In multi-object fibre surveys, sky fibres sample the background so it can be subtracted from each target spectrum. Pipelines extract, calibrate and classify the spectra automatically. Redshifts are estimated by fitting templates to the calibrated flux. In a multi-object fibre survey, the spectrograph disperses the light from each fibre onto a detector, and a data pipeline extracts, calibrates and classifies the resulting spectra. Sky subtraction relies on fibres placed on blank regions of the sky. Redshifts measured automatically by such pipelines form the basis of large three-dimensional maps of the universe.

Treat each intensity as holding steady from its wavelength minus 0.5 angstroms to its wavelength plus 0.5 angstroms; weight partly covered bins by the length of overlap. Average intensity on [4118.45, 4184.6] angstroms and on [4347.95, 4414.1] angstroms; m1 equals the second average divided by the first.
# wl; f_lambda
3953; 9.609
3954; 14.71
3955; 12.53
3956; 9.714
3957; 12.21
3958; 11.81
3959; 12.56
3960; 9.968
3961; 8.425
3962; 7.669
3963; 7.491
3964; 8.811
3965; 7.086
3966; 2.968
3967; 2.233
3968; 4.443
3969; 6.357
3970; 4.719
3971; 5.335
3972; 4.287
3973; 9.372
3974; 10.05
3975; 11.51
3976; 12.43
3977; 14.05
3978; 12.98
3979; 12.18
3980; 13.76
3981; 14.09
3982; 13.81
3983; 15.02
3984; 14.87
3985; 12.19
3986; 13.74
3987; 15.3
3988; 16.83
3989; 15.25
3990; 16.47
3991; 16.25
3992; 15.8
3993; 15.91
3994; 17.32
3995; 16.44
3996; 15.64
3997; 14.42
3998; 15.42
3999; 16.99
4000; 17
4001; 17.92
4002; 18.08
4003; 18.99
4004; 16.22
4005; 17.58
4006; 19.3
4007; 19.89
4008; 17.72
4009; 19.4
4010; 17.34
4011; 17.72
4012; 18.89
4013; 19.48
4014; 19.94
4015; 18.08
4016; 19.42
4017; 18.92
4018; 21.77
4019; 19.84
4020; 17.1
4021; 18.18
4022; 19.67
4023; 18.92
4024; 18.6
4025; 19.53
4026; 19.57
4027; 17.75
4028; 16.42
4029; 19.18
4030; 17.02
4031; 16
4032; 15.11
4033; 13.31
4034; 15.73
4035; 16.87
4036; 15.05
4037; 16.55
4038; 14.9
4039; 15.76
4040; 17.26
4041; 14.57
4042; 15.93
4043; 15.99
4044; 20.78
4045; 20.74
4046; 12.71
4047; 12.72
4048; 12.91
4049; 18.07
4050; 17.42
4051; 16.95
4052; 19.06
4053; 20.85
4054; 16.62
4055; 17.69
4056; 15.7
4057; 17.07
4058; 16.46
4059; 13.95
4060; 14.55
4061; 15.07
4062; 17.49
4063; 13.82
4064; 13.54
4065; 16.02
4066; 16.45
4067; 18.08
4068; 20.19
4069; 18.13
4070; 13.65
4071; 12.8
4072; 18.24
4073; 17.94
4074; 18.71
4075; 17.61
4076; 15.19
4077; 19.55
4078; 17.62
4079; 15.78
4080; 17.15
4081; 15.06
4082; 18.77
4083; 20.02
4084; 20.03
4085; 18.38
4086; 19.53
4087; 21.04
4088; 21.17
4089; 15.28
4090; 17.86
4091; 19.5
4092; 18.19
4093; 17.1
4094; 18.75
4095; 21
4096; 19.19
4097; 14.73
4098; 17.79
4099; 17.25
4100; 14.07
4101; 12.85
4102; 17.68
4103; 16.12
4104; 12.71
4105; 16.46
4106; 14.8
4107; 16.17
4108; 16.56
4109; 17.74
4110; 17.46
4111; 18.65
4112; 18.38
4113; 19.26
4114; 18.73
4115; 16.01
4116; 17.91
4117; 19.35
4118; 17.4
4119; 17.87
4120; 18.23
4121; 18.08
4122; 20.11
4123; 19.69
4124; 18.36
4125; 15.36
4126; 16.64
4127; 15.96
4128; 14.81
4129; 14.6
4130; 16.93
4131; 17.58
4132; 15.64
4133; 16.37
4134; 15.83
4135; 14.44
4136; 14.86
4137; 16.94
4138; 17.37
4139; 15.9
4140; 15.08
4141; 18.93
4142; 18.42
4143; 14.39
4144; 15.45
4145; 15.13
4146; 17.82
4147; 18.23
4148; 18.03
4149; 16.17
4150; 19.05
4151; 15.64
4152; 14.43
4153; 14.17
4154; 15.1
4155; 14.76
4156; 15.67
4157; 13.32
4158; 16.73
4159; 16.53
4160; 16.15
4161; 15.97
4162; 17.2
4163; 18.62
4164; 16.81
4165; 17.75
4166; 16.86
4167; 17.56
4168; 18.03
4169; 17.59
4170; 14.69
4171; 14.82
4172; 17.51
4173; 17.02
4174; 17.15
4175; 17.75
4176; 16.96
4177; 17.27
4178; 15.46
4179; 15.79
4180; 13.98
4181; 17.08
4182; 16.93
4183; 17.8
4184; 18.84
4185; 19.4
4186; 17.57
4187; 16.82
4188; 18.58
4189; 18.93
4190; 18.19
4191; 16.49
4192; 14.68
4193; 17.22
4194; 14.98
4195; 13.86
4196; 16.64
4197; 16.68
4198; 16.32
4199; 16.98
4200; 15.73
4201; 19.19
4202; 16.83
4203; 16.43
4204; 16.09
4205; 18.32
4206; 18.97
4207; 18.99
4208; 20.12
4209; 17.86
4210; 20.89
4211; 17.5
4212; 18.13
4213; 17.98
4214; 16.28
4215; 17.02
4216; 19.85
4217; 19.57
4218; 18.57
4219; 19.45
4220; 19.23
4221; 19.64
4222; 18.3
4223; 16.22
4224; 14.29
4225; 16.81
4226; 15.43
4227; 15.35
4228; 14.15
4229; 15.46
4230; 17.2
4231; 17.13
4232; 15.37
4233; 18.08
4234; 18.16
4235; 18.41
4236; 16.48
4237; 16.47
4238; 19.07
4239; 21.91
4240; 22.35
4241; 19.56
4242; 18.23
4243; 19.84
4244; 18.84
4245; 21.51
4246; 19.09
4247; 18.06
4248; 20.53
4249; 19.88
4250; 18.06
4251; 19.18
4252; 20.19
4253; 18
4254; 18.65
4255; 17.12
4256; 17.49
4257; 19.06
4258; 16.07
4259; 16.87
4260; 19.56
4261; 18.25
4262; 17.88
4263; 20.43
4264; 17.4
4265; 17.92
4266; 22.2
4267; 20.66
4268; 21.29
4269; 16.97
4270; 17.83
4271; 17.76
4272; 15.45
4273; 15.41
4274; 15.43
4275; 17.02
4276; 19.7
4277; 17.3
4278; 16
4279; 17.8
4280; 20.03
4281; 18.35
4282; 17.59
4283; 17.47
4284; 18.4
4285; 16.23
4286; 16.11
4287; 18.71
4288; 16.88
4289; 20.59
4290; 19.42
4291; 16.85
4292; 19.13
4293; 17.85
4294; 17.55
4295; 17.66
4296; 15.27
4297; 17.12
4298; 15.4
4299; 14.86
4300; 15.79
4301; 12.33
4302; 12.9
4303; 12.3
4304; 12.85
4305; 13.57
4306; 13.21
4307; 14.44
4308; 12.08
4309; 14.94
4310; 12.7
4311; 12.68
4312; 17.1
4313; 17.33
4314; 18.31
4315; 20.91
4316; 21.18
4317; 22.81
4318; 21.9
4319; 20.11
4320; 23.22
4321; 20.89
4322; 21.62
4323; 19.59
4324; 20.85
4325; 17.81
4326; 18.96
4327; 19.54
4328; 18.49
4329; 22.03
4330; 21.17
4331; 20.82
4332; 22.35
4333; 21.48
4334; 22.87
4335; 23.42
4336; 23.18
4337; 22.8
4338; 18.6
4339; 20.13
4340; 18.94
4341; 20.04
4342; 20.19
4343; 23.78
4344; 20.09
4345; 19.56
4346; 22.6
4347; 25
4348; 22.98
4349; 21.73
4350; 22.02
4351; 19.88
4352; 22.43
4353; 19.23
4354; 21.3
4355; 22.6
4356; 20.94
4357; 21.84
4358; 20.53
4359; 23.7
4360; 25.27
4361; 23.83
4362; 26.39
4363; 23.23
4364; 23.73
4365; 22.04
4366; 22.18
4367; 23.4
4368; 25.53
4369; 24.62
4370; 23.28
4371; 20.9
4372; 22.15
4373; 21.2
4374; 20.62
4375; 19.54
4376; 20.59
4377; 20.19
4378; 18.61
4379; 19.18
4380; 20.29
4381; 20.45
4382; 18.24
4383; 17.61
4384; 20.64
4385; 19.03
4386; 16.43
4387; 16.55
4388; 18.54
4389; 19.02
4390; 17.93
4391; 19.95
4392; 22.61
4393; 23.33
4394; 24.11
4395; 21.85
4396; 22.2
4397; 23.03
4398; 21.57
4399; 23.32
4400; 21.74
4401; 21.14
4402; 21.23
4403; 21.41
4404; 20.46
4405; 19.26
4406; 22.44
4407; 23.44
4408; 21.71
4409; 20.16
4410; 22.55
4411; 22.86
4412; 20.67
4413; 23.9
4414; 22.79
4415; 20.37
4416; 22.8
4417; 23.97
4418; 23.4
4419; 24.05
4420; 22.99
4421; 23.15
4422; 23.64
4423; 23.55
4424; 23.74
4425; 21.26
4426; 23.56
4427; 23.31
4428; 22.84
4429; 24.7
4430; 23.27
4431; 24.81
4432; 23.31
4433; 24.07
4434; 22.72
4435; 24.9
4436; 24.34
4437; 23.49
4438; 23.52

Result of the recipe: 1.29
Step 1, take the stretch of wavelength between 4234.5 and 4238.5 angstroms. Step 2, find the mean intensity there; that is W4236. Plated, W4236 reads 17.6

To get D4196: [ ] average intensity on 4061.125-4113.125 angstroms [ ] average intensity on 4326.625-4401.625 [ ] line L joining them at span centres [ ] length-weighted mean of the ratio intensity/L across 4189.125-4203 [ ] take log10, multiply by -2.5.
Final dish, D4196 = 0.14 mag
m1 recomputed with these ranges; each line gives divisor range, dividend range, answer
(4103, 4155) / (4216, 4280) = 1.08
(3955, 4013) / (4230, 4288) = 1.39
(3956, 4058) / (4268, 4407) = 1.30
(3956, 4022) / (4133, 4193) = 1.18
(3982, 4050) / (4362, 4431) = 1.28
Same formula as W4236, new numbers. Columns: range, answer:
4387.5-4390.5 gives 18.5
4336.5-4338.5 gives 20.7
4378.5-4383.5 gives 19.2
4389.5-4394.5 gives 21.6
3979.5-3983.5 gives 14.2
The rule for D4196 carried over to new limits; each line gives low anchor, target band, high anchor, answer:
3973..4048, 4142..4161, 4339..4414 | 0.15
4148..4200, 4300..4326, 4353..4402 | 0.16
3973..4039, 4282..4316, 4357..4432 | 0.26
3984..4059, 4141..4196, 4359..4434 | 0.14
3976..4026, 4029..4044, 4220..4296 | 0.07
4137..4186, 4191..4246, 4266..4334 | -0.04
